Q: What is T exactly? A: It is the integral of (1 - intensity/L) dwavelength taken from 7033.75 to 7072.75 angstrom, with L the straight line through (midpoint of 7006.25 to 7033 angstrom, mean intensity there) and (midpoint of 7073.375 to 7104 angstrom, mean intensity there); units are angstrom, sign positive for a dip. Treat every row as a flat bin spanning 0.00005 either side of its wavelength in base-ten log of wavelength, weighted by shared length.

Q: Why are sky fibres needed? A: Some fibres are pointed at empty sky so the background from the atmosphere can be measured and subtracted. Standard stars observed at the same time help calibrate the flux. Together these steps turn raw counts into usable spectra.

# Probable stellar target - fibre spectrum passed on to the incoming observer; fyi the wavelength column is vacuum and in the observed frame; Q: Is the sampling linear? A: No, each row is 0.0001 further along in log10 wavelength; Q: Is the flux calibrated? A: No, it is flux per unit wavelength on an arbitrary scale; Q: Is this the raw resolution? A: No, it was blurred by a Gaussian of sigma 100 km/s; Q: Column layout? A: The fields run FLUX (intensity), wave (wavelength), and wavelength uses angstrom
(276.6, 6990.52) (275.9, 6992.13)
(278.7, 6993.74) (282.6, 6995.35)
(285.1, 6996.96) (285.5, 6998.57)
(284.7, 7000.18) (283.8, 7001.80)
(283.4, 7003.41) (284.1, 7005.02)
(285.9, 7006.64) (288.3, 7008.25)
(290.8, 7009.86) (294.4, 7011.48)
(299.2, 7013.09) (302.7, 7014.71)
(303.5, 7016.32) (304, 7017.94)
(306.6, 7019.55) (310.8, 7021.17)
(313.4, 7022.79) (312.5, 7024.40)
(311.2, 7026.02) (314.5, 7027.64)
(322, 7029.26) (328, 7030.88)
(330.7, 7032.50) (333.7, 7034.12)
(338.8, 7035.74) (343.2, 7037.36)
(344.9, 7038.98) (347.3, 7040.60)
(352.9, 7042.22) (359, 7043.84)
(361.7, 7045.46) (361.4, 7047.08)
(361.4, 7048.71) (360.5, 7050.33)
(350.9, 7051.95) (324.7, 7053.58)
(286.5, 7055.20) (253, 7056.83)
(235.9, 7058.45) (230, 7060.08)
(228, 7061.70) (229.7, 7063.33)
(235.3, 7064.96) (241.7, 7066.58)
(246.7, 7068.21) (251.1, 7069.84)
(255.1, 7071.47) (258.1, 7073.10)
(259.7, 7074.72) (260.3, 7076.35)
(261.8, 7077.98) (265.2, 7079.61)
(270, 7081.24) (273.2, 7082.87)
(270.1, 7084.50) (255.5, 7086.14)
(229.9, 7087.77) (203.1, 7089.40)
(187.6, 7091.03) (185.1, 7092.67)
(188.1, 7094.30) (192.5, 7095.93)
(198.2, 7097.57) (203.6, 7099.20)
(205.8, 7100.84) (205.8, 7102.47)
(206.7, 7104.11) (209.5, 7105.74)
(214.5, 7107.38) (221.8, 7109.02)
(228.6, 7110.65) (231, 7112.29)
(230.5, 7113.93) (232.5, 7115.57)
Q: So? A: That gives -4.4 angstrom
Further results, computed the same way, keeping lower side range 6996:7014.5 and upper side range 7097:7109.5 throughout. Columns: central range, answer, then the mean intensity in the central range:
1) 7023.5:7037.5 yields -3.0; 325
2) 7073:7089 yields -2.3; 259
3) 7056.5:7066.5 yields 0.3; 235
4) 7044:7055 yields -4.3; 350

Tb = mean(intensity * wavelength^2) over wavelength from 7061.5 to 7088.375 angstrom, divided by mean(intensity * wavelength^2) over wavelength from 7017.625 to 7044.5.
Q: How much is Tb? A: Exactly 0.78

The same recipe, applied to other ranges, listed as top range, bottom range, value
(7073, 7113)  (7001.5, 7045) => 0.73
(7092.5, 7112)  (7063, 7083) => 0.82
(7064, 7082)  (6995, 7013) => 0.91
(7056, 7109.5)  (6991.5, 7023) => 0.81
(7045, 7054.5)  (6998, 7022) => 1.21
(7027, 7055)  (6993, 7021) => 1.19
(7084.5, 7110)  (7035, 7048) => 0.61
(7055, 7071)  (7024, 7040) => 0.74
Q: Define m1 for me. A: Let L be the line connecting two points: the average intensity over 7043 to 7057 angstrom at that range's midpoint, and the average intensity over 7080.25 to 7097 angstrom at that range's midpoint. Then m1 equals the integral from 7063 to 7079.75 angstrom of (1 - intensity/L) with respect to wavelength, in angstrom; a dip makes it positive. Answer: 1.4 angstrom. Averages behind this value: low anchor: 339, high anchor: 225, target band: 251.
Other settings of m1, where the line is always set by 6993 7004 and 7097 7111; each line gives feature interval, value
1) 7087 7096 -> 0.86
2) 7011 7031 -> -3.10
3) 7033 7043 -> -3.40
